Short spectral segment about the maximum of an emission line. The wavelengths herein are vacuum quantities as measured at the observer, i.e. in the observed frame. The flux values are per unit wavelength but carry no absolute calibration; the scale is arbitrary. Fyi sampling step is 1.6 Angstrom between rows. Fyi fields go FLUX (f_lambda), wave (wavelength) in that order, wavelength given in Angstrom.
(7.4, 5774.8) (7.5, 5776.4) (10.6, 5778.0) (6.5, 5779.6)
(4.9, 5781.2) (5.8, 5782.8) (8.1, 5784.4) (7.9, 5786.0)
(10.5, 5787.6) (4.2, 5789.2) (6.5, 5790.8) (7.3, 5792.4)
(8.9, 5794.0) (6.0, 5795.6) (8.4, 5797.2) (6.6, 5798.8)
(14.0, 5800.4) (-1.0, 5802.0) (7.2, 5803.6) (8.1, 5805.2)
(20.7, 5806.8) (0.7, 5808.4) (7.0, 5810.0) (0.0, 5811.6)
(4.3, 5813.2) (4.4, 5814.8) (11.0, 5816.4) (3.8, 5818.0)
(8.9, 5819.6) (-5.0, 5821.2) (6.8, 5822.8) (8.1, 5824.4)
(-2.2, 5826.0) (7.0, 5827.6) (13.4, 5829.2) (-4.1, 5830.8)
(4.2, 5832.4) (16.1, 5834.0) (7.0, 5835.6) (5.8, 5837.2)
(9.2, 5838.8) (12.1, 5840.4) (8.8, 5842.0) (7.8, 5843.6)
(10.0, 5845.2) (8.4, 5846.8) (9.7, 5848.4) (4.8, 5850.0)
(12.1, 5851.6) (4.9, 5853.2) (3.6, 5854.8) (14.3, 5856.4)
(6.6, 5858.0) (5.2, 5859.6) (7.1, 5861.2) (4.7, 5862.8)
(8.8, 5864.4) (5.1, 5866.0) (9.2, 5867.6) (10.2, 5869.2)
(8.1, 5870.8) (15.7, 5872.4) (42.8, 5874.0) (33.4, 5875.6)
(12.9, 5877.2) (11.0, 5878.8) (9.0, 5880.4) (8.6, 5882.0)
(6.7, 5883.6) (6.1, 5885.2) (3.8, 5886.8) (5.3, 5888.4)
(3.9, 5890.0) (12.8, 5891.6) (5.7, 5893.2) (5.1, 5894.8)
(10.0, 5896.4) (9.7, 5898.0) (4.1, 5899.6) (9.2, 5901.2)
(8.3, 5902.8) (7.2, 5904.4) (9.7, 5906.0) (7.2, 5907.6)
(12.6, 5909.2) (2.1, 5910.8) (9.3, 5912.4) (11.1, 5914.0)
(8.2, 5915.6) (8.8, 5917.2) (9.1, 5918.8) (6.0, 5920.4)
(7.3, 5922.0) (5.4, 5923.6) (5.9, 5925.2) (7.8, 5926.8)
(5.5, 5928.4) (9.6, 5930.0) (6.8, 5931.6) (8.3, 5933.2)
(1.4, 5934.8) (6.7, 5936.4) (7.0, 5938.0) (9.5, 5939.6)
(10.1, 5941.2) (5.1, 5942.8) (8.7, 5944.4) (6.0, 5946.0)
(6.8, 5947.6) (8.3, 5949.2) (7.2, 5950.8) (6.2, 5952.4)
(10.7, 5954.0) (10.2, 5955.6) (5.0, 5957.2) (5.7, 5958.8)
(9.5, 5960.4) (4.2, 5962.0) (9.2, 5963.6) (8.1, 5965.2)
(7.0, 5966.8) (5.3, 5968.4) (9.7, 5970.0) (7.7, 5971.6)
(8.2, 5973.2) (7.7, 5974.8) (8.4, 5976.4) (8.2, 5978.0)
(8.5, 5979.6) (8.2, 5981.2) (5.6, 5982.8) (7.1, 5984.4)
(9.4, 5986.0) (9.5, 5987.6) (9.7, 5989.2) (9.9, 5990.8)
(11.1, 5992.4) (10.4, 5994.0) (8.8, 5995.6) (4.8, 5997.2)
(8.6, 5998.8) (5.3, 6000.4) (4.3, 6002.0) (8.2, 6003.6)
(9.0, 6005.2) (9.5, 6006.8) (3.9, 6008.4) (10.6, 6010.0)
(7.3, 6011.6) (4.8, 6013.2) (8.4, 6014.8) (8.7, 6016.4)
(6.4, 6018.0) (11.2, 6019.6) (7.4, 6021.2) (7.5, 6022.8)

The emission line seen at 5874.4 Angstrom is H-beta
